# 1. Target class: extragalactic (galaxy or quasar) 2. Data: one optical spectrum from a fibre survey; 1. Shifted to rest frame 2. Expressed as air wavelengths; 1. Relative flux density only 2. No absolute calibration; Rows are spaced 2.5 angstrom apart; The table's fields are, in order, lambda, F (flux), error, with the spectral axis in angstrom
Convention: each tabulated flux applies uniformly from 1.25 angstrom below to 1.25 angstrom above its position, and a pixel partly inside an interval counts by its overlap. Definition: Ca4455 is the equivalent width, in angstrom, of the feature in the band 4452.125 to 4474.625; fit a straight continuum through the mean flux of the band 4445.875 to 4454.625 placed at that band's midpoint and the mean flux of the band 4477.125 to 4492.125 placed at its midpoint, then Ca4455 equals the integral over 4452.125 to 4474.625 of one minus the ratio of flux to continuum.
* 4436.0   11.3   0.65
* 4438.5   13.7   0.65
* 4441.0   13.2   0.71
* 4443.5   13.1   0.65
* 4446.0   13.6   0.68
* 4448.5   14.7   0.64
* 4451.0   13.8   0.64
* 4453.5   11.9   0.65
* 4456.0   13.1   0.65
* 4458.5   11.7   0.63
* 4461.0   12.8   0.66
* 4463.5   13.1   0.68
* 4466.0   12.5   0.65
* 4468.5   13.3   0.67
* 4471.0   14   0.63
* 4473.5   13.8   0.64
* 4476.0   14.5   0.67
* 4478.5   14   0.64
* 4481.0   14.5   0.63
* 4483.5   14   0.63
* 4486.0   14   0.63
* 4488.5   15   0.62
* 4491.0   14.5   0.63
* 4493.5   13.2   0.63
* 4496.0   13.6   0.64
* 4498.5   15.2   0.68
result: 1.5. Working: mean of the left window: 13.5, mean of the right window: 14.3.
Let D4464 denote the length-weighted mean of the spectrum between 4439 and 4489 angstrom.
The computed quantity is 13.5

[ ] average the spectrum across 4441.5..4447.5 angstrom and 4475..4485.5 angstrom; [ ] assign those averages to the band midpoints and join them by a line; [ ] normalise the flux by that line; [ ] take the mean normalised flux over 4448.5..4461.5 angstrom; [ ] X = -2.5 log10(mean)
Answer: 0.06 mag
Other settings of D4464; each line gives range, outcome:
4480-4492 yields 14.4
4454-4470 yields 12.7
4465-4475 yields 13.4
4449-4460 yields 12.8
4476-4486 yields 14.2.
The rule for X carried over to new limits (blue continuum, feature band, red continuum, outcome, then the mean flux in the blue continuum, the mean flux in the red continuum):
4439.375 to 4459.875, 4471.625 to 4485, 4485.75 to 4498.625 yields -0.024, 13.1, 14.2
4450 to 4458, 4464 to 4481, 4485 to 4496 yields -0.020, 12.8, 14.1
